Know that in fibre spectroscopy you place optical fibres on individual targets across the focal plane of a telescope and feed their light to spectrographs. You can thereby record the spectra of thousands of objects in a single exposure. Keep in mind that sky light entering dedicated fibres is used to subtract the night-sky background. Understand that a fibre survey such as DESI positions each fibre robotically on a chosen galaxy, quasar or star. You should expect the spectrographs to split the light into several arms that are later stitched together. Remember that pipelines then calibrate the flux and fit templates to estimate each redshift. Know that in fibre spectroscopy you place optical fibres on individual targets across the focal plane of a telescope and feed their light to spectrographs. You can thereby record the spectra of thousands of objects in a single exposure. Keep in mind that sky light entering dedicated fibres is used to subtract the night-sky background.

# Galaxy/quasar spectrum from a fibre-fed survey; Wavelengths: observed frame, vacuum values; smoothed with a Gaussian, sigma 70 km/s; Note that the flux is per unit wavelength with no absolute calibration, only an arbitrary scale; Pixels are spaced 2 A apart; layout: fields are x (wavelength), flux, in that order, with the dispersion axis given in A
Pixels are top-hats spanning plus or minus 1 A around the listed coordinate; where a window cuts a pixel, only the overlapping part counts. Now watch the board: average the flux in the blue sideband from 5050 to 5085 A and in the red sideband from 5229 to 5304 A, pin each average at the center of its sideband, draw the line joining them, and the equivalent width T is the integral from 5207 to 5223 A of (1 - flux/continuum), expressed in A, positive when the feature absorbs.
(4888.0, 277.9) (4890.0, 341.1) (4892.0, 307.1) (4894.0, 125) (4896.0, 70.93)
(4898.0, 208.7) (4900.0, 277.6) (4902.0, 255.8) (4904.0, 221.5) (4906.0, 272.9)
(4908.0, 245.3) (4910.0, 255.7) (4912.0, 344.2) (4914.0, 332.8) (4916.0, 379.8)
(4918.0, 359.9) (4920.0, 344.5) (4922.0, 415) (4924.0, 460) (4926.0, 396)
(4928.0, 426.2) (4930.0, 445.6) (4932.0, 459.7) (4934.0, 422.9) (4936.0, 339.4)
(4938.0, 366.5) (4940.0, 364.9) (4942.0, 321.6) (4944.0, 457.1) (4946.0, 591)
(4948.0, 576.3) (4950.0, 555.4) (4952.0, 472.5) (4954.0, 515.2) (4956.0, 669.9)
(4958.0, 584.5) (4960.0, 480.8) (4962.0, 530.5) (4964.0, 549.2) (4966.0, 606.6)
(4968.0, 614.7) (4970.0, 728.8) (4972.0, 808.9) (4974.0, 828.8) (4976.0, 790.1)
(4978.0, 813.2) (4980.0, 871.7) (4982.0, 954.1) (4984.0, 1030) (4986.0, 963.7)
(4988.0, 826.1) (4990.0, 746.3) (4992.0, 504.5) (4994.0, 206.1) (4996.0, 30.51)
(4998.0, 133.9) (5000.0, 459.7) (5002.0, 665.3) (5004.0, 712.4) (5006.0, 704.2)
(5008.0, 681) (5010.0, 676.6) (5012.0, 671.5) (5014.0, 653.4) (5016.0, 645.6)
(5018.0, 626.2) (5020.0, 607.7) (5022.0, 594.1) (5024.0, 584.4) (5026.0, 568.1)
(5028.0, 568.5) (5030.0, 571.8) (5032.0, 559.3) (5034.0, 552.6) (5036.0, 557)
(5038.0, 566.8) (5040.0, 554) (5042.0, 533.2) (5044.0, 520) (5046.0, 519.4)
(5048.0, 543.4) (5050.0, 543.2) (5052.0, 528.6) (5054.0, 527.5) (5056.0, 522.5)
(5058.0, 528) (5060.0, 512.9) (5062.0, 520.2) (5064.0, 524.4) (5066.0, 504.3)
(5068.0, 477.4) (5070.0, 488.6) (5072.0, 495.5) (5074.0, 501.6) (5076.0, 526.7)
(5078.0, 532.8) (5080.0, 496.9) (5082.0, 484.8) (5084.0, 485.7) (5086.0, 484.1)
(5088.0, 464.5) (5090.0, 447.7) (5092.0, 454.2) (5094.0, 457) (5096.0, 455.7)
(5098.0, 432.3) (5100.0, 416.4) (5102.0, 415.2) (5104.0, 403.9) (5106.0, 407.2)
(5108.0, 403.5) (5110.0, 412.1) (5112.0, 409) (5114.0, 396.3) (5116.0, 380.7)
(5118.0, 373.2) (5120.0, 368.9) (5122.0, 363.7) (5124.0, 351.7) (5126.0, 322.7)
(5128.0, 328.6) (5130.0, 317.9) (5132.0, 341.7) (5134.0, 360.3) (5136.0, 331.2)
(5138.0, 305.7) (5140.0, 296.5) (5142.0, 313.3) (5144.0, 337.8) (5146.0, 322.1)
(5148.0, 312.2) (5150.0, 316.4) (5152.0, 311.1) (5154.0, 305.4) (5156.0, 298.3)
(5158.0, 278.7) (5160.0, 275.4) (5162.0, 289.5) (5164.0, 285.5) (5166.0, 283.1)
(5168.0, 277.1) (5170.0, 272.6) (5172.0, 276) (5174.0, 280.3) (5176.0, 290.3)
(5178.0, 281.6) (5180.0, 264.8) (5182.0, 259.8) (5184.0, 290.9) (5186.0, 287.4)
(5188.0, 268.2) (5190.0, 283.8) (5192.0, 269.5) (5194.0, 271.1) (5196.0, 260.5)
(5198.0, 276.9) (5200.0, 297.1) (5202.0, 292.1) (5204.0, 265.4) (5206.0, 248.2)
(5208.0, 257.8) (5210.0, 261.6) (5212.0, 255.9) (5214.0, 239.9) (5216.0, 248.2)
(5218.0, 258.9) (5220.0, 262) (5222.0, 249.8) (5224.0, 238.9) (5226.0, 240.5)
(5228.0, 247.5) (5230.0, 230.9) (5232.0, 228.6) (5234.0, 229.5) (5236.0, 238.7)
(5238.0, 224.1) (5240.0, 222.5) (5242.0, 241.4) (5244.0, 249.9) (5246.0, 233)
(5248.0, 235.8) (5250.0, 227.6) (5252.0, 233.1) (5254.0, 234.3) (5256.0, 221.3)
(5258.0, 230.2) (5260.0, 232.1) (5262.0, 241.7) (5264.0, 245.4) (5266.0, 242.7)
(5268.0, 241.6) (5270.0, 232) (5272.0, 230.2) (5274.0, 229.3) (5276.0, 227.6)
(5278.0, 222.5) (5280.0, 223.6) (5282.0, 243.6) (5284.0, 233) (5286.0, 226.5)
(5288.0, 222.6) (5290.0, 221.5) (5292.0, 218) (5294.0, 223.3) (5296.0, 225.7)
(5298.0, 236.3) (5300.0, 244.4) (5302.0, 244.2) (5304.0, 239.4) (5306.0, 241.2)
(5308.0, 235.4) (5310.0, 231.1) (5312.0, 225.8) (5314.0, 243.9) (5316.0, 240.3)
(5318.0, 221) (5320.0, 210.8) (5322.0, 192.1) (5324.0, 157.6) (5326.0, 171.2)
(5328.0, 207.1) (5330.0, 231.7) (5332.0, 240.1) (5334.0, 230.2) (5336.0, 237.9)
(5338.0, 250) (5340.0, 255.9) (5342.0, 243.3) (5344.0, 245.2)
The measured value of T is 2.6 A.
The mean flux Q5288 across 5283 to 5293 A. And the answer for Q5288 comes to 224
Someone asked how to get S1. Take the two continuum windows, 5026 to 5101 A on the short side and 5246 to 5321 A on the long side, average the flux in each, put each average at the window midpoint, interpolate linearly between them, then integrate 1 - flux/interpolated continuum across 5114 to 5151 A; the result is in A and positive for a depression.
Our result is 7.52 A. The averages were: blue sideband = 510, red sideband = 232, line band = 337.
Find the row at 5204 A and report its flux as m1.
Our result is 265.4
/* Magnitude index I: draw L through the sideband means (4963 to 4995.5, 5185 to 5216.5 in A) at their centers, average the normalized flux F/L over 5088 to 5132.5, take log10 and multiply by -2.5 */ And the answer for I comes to 0.16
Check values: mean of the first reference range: 729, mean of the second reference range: 268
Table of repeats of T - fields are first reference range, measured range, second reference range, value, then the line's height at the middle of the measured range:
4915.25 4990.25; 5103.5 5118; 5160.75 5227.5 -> -0.9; 376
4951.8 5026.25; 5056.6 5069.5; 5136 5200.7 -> -0.4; 493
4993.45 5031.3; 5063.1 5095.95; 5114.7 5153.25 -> -4.4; 431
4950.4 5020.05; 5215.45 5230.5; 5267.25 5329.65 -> 3.6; 324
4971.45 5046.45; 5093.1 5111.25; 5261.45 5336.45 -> 2.8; 499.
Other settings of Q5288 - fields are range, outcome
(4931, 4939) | 397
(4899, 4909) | 255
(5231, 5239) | 230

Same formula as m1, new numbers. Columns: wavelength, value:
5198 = 276.9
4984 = 1030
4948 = 576.3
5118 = 373.2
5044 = 520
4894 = 125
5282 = 243.6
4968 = 614.7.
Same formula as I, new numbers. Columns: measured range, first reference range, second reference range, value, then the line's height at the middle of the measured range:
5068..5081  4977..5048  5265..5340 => 0.05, 529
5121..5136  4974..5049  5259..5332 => 0.32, 457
